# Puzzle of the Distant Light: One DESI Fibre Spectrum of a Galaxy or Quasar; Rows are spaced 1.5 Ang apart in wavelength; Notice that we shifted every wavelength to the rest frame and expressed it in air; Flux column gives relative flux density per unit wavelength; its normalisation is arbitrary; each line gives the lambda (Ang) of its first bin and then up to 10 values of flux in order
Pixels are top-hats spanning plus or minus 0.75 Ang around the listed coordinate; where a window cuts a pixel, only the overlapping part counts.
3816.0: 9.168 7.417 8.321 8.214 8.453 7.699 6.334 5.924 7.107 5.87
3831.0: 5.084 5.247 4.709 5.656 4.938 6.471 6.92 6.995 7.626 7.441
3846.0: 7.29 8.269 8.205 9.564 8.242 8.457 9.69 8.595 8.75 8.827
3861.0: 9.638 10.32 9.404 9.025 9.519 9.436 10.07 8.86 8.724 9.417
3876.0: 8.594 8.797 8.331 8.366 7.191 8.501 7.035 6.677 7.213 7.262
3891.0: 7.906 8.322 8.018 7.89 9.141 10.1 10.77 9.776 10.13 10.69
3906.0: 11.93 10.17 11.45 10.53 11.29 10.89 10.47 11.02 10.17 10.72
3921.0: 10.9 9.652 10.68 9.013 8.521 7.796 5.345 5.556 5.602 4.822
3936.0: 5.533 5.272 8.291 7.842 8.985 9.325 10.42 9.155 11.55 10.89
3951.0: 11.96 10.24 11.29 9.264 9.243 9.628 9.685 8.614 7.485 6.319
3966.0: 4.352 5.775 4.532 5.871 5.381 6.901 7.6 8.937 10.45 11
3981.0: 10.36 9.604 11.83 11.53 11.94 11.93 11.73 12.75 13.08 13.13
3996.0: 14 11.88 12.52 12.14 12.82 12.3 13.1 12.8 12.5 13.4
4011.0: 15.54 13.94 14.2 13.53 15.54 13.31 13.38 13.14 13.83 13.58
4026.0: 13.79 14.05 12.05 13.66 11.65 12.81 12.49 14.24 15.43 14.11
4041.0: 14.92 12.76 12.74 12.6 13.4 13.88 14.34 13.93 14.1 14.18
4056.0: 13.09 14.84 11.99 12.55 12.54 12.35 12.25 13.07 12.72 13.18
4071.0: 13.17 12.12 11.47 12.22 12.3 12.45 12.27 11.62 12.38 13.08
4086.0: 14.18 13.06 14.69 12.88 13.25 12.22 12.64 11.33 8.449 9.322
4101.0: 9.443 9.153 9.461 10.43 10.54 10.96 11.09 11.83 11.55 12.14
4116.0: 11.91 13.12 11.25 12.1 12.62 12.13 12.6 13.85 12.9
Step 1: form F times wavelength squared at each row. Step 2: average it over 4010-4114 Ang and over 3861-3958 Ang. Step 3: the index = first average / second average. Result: 1.5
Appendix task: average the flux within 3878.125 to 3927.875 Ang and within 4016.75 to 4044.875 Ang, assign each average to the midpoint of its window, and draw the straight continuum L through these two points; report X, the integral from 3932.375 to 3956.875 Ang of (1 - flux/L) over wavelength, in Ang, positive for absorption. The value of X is 4.5 Ang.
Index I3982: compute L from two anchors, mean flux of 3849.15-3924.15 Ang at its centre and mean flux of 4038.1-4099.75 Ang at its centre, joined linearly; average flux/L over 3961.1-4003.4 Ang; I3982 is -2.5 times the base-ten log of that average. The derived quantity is 0.142 mag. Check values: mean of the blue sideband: 9.32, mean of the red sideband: 12.9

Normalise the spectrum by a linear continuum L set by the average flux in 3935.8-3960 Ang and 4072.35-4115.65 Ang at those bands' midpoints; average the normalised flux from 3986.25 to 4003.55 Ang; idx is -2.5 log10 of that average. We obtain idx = -0.230 mag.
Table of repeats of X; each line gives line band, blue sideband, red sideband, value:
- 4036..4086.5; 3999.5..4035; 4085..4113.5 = -3.36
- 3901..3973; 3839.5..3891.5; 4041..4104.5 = 7.03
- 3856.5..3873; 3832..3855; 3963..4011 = -3.58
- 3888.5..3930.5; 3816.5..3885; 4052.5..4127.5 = -3.35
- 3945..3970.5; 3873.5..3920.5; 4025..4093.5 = 4.74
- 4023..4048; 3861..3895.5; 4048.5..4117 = -4.52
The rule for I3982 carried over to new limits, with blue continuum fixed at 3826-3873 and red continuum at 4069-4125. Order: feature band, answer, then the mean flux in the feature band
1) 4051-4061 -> -0.208 mag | 13.5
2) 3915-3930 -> -0.073 mag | 9.64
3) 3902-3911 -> -0.227 mag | 10.8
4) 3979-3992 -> -0.137 mag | 11.4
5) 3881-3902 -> 0.035 mag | 8.25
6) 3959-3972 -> 0.423 mag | 6.57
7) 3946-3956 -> -0.131 mag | 10.7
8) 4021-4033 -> -0.228 mag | 13.2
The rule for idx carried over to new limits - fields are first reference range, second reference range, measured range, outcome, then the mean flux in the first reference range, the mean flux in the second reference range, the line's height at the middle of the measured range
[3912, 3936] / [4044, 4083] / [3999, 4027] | -0.183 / 8.72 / 12.9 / 11.4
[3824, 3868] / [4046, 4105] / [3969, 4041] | -0.112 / 7.6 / 12.4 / 11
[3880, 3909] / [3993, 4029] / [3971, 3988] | 0.262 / 8.87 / 13.4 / 12.2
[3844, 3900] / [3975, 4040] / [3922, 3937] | 0.394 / 8.6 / 12.7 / 10.4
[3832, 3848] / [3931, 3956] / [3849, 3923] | -0.243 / 6.5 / 8.61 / 7.44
